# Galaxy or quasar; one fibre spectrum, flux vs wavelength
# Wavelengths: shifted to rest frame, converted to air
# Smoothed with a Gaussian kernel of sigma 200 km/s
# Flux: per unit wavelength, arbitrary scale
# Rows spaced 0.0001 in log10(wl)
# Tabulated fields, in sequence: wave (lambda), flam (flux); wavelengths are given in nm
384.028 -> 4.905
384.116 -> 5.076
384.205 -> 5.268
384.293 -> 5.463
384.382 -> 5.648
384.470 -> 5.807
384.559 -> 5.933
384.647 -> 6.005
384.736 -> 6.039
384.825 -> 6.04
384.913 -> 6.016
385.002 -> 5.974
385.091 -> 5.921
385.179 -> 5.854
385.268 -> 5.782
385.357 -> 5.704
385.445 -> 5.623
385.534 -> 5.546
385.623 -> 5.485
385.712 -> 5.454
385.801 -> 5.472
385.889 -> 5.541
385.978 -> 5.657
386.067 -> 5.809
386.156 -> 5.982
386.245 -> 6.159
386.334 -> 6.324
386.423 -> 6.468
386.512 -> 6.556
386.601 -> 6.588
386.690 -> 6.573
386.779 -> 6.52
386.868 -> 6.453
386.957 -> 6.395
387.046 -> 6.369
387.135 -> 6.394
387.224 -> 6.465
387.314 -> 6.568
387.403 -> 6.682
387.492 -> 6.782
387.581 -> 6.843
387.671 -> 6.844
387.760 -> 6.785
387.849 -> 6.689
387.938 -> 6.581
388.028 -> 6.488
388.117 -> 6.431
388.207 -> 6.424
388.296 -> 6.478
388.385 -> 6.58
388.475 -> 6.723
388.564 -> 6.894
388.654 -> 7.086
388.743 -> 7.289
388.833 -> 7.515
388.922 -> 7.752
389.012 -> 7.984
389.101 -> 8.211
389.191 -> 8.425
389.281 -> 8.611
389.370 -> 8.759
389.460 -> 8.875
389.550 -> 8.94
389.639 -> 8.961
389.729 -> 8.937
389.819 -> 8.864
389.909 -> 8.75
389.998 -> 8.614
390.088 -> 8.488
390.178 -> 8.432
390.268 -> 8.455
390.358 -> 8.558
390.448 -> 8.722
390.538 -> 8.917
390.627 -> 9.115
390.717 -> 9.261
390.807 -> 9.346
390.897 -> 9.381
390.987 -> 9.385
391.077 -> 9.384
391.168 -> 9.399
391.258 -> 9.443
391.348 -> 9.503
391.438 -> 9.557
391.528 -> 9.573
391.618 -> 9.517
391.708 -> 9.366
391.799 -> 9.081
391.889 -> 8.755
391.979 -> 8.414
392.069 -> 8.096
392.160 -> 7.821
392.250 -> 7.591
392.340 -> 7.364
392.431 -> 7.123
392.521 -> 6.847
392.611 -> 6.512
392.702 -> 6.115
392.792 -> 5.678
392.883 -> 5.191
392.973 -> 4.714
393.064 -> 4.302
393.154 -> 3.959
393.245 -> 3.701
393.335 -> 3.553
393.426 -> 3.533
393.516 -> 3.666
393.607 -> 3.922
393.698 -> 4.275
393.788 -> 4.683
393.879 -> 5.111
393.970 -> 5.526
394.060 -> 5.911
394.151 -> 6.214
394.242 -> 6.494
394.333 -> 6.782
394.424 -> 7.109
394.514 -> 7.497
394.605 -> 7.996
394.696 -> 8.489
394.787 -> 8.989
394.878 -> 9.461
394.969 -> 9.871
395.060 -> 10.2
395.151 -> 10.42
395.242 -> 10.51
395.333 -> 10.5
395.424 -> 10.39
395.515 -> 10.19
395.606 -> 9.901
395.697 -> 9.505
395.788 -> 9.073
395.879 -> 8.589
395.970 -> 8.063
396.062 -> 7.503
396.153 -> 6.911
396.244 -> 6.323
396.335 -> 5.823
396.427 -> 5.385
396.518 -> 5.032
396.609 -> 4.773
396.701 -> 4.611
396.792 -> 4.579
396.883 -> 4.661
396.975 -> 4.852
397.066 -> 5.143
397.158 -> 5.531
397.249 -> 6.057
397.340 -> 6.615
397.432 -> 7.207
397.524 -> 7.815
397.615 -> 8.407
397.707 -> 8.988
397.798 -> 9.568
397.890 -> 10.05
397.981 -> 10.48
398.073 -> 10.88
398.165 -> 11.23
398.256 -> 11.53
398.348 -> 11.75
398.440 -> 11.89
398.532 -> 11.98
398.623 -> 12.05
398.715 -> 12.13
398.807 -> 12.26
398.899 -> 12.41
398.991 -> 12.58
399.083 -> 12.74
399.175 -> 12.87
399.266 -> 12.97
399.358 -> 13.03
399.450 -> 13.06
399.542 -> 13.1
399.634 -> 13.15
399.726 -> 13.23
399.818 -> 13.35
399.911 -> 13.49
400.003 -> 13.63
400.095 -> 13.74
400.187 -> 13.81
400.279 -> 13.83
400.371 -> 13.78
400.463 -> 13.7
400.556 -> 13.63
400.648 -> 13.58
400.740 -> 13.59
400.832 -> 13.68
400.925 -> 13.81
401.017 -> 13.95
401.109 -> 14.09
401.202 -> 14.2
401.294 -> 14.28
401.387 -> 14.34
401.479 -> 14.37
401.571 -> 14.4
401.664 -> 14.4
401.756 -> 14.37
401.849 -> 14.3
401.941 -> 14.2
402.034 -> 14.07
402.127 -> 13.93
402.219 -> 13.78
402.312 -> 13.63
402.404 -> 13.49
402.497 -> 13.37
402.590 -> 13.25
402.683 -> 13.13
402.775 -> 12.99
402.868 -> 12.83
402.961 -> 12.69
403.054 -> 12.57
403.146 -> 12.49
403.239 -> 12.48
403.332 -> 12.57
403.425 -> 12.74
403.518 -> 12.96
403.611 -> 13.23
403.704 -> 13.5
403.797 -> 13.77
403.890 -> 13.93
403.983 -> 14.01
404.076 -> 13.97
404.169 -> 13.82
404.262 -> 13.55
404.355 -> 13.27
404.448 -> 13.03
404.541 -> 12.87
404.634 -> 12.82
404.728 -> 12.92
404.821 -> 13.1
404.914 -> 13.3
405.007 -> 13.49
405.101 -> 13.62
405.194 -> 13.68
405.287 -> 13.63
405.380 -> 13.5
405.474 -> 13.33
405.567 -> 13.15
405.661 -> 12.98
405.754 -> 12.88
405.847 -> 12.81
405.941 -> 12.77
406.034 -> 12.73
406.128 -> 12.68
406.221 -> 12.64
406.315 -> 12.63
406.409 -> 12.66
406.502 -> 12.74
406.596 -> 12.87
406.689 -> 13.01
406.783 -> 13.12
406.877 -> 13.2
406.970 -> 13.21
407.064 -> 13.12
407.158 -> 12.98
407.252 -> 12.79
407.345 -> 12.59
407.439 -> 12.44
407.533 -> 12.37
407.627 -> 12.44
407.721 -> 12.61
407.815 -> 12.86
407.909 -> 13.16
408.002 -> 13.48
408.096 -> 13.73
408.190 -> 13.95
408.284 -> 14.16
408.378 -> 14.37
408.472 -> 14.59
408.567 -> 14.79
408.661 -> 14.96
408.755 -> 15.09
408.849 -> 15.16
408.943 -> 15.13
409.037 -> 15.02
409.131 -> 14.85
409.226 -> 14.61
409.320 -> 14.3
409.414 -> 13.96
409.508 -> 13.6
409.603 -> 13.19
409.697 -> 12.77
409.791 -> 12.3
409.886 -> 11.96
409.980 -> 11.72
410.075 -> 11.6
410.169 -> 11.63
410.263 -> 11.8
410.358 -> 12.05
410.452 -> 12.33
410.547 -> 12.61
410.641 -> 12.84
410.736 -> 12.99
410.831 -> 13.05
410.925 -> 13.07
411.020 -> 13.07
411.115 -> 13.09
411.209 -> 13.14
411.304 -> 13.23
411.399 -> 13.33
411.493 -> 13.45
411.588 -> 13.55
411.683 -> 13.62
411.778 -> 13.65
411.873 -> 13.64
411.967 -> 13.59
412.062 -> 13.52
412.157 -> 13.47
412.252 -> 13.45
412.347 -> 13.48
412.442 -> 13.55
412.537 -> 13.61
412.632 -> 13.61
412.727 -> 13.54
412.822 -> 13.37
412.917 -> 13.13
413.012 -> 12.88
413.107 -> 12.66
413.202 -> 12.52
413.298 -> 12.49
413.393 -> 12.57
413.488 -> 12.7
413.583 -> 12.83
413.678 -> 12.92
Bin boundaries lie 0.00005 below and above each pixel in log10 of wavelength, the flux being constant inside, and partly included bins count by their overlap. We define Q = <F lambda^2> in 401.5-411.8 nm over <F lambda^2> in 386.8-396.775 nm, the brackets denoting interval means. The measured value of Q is 1.92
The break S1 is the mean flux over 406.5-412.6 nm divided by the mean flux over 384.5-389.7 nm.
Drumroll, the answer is 2.0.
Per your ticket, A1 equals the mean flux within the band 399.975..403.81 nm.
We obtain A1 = 13.6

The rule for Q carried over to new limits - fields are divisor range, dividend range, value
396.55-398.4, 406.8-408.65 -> 1.81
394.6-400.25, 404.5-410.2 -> 1.43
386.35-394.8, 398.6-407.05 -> 1.95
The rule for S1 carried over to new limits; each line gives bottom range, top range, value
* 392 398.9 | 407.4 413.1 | 1.77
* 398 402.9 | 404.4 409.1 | 1.01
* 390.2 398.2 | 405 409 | 1.77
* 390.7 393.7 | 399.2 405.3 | 1.88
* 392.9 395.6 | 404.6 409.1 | 1.95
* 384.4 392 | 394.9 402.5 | 1.50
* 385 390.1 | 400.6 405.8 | 1.96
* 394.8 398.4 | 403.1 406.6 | 1.61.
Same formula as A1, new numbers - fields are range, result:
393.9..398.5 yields 8.02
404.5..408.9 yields 13.3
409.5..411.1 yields 12.5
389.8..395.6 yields 7.7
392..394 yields 5.45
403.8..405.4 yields 13.5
